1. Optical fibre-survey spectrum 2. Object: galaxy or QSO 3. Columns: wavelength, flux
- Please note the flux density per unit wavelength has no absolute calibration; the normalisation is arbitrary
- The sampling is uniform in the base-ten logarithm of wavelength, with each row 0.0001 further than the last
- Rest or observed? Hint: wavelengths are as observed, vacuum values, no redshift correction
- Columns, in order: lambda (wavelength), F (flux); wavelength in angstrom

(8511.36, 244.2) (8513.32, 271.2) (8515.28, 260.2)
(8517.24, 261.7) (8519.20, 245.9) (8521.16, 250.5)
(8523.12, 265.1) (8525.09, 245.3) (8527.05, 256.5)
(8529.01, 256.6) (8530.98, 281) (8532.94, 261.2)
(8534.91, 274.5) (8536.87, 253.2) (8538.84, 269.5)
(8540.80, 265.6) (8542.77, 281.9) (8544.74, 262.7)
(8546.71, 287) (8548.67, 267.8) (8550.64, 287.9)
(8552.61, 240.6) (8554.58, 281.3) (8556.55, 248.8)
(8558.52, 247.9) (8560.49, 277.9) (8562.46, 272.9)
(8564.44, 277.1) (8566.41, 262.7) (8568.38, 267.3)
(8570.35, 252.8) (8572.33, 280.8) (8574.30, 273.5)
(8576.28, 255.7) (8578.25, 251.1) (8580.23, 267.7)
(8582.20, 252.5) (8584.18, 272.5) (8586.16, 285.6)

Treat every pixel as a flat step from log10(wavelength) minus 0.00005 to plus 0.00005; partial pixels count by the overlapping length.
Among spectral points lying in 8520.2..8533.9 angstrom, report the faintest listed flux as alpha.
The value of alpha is 245.3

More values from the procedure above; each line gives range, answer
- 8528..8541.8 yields 253.2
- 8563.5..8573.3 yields 252.8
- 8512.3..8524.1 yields 245.9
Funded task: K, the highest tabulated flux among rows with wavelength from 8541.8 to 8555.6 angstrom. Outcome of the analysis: 287.9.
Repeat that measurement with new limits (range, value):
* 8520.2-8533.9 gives 281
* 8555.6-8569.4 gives 277.9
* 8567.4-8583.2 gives 280.8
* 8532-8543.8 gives 281.9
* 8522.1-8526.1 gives 265.1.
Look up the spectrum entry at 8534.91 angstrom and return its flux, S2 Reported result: 274.5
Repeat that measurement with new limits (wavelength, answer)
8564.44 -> 277.1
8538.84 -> 269.5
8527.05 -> 256.5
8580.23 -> 267.7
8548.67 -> 267.8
